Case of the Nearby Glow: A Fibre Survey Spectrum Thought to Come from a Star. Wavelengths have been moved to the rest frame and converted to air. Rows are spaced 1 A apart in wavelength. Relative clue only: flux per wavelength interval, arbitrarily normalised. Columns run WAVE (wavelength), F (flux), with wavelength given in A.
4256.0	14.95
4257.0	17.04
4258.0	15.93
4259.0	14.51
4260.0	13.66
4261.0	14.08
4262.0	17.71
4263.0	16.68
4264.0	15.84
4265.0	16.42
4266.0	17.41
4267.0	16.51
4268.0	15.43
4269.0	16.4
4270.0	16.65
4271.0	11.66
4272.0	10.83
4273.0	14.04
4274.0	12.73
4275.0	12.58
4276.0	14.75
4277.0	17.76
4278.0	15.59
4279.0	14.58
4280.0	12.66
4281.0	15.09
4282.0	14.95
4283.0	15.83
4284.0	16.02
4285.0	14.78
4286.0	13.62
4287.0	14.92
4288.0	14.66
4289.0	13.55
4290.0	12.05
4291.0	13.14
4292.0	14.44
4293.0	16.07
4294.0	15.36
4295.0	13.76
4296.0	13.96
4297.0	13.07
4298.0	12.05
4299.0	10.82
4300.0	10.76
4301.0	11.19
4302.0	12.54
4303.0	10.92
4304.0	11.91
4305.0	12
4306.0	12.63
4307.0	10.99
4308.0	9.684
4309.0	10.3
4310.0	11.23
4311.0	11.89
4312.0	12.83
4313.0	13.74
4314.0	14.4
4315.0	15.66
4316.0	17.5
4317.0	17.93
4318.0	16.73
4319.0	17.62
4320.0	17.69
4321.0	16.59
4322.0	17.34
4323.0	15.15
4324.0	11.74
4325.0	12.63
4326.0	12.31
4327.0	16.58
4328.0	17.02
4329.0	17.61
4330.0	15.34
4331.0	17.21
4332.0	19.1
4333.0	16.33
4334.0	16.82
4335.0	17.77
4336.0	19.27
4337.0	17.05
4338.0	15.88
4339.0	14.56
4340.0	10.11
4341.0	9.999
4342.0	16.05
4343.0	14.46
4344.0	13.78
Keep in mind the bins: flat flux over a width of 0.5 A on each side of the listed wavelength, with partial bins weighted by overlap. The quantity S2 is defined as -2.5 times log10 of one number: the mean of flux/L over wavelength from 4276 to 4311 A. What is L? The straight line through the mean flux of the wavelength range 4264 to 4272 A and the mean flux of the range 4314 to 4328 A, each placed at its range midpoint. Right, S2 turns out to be 0.17 mag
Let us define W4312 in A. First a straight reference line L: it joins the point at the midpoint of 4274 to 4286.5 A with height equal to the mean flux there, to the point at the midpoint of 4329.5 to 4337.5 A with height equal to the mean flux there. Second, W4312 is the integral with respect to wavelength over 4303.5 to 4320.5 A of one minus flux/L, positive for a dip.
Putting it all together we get 2.6 A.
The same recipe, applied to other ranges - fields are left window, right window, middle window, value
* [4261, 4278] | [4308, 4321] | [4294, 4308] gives 2.6 A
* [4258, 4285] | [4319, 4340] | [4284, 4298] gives 1.2 A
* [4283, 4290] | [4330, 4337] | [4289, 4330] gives 5.6 A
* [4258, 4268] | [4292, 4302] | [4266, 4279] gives 0.3 A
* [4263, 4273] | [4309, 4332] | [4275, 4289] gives 0.4 A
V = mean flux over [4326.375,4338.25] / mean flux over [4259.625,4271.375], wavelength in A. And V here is 1.09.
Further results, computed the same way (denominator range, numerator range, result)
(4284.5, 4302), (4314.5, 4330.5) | 1.19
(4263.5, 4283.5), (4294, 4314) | 0.81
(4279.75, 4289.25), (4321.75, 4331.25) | 1.03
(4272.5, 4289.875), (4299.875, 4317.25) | 0.87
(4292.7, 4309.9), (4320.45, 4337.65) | 1.33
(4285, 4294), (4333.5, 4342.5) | 1.08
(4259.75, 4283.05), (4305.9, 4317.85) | 0.89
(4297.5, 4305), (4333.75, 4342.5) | 1.33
